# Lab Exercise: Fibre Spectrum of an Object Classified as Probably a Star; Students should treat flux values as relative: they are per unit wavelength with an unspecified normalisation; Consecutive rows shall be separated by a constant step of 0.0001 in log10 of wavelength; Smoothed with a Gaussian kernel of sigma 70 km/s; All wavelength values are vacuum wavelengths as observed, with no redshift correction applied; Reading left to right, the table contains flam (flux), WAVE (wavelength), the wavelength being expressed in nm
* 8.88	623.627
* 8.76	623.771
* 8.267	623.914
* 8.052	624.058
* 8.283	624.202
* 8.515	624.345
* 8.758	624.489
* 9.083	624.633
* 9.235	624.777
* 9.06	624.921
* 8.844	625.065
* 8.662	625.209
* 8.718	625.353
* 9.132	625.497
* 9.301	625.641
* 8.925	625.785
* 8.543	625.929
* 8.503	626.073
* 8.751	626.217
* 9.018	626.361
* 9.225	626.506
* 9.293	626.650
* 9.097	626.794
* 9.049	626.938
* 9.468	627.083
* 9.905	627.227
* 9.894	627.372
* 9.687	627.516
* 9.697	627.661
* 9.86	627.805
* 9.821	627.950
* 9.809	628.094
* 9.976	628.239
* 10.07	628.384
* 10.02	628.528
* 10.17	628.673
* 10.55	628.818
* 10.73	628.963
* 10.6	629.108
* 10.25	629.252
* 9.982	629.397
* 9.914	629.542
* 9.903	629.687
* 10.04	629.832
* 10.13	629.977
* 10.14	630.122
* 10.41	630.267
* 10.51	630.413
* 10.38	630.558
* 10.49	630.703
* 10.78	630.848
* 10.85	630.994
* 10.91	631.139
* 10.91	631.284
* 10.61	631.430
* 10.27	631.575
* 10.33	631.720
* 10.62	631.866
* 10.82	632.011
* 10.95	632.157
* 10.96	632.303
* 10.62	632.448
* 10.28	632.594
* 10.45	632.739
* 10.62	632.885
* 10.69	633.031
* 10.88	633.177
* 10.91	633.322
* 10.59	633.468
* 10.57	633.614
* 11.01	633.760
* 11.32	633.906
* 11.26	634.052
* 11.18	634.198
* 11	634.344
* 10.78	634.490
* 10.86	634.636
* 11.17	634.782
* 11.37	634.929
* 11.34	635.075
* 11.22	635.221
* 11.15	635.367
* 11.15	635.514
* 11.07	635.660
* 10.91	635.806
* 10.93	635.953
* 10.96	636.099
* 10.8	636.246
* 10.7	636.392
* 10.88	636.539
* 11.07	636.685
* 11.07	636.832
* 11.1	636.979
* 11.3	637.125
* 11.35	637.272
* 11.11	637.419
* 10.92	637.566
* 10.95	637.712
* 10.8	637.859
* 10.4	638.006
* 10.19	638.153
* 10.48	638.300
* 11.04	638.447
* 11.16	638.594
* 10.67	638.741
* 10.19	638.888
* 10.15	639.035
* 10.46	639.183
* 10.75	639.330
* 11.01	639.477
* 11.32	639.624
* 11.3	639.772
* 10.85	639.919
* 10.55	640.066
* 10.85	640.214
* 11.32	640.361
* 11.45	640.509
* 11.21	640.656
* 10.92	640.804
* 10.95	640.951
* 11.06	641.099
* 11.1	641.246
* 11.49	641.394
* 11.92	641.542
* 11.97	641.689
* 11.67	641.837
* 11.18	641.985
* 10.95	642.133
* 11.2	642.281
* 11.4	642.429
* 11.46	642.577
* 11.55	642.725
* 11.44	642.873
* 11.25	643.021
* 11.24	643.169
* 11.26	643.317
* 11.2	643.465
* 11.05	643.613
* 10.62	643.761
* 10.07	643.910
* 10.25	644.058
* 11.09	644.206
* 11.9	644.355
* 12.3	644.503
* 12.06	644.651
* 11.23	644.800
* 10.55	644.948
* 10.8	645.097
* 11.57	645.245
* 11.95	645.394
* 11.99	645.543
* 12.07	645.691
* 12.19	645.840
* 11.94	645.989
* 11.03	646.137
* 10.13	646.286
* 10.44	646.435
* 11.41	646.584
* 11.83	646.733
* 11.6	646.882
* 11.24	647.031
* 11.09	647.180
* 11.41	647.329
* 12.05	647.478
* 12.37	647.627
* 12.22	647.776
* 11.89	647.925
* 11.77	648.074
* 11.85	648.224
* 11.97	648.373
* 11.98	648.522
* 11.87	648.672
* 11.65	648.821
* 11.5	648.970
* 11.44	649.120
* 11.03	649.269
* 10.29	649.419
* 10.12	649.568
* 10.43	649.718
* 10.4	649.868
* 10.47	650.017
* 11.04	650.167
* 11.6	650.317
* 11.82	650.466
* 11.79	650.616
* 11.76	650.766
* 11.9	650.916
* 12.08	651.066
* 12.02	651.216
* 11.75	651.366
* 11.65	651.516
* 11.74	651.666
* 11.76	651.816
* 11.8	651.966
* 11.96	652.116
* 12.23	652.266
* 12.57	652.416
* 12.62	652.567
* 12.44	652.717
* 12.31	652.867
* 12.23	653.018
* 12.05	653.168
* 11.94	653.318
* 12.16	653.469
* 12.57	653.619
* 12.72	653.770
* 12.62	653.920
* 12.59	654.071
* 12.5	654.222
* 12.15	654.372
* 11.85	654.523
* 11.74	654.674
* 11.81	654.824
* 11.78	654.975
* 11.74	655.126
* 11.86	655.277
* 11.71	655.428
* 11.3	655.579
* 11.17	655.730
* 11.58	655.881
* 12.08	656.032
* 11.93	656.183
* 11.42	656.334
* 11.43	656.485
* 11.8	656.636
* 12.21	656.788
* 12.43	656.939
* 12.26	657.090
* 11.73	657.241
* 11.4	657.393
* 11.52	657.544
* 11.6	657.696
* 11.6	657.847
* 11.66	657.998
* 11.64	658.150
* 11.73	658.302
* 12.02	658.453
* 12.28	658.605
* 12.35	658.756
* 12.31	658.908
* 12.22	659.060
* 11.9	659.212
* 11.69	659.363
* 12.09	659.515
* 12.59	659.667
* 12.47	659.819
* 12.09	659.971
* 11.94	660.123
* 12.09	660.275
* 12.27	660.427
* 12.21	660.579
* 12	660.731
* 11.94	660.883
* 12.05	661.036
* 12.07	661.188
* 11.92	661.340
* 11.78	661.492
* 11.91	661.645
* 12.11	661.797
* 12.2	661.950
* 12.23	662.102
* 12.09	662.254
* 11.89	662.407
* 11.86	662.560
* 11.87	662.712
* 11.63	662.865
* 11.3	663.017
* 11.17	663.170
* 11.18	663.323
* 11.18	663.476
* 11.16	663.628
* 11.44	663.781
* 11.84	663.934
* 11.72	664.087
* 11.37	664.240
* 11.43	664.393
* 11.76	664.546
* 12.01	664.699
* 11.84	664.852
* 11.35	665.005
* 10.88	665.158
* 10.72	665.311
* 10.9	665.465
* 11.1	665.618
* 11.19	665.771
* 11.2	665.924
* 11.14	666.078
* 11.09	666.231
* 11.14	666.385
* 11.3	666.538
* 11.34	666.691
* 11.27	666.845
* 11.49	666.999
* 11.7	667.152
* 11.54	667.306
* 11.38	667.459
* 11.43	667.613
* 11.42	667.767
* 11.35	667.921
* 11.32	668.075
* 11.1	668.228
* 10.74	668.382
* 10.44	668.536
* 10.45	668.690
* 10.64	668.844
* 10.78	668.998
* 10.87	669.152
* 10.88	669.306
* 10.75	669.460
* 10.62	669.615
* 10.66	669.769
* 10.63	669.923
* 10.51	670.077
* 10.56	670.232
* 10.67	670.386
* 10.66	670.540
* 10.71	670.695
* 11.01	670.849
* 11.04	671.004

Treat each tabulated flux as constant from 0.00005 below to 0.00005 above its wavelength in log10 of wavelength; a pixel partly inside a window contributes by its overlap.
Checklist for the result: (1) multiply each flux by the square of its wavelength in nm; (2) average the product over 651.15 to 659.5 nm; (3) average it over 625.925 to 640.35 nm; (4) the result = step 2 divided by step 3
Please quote 1.2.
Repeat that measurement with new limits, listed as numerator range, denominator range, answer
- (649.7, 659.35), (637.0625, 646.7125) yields 1.11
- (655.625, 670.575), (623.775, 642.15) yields 1.22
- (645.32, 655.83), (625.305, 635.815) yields 1.21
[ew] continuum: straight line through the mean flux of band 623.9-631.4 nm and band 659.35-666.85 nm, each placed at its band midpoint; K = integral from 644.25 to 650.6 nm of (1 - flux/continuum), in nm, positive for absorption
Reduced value -0.40 nm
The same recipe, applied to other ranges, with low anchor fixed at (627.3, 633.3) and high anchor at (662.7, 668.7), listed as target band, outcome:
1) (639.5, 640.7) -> -0.054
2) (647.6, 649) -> -0.138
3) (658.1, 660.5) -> -0.211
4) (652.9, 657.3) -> -0.385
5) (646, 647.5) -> -0.059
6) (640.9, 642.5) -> -0.104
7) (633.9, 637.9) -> -0.209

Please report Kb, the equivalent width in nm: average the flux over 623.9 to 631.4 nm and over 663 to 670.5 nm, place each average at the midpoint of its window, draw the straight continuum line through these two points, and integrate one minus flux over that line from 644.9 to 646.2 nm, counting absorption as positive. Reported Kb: -0.16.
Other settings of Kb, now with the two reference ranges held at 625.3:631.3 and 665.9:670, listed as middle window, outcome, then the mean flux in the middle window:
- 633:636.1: -0.31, 11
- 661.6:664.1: -0.18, 11.7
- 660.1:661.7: -0.17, 12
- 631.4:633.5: -0.14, 10.6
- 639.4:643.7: -0.42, 11.2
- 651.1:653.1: -0.29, 12.1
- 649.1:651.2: -0.13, 11.2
